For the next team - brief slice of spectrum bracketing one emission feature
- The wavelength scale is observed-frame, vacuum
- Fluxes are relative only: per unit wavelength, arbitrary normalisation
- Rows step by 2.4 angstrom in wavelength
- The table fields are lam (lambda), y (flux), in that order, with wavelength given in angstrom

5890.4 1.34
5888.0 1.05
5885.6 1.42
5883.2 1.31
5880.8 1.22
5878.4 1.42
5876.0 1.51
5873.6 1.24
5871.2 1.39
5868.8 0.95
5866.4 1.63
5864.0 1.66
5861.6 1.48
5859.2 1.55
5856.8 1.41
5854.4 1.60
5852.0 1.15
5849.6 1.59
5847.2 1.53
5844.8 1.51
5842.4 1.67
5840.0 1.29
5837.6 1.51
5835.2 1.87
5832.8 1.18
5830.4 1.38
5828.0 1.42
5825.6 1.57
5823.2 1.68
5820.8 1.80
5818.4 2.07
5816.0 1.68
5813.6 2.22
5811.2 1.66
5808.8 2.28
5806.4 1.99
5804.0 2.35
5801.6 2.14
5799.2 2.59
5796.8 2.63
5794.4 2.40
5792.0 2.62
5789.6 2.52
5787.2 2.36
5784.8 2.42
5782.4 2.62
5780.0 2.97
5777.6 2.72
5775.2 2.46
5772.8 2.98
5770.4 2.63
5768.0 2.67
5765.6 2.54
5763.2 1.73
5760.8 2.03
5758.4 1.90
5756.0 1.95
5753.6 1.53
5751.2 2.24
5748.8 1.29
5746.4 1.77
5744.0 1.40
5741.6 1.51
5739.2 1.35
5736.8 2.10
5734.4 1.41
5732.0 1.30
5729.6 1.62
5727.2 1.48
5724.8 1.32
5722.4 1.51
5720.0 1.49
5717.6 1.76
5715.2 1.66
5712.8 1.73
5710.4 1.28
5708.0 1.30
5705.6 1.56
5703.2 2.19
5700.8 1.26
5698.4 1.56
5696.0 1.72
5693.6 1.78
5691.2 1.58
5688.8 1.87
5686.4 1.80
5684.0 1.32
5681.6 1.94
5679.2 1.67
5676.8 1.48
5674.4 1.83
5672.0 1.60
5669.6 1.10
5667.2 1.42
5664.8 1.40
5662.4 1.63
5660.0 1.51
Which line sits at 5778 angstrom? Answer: Mg II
